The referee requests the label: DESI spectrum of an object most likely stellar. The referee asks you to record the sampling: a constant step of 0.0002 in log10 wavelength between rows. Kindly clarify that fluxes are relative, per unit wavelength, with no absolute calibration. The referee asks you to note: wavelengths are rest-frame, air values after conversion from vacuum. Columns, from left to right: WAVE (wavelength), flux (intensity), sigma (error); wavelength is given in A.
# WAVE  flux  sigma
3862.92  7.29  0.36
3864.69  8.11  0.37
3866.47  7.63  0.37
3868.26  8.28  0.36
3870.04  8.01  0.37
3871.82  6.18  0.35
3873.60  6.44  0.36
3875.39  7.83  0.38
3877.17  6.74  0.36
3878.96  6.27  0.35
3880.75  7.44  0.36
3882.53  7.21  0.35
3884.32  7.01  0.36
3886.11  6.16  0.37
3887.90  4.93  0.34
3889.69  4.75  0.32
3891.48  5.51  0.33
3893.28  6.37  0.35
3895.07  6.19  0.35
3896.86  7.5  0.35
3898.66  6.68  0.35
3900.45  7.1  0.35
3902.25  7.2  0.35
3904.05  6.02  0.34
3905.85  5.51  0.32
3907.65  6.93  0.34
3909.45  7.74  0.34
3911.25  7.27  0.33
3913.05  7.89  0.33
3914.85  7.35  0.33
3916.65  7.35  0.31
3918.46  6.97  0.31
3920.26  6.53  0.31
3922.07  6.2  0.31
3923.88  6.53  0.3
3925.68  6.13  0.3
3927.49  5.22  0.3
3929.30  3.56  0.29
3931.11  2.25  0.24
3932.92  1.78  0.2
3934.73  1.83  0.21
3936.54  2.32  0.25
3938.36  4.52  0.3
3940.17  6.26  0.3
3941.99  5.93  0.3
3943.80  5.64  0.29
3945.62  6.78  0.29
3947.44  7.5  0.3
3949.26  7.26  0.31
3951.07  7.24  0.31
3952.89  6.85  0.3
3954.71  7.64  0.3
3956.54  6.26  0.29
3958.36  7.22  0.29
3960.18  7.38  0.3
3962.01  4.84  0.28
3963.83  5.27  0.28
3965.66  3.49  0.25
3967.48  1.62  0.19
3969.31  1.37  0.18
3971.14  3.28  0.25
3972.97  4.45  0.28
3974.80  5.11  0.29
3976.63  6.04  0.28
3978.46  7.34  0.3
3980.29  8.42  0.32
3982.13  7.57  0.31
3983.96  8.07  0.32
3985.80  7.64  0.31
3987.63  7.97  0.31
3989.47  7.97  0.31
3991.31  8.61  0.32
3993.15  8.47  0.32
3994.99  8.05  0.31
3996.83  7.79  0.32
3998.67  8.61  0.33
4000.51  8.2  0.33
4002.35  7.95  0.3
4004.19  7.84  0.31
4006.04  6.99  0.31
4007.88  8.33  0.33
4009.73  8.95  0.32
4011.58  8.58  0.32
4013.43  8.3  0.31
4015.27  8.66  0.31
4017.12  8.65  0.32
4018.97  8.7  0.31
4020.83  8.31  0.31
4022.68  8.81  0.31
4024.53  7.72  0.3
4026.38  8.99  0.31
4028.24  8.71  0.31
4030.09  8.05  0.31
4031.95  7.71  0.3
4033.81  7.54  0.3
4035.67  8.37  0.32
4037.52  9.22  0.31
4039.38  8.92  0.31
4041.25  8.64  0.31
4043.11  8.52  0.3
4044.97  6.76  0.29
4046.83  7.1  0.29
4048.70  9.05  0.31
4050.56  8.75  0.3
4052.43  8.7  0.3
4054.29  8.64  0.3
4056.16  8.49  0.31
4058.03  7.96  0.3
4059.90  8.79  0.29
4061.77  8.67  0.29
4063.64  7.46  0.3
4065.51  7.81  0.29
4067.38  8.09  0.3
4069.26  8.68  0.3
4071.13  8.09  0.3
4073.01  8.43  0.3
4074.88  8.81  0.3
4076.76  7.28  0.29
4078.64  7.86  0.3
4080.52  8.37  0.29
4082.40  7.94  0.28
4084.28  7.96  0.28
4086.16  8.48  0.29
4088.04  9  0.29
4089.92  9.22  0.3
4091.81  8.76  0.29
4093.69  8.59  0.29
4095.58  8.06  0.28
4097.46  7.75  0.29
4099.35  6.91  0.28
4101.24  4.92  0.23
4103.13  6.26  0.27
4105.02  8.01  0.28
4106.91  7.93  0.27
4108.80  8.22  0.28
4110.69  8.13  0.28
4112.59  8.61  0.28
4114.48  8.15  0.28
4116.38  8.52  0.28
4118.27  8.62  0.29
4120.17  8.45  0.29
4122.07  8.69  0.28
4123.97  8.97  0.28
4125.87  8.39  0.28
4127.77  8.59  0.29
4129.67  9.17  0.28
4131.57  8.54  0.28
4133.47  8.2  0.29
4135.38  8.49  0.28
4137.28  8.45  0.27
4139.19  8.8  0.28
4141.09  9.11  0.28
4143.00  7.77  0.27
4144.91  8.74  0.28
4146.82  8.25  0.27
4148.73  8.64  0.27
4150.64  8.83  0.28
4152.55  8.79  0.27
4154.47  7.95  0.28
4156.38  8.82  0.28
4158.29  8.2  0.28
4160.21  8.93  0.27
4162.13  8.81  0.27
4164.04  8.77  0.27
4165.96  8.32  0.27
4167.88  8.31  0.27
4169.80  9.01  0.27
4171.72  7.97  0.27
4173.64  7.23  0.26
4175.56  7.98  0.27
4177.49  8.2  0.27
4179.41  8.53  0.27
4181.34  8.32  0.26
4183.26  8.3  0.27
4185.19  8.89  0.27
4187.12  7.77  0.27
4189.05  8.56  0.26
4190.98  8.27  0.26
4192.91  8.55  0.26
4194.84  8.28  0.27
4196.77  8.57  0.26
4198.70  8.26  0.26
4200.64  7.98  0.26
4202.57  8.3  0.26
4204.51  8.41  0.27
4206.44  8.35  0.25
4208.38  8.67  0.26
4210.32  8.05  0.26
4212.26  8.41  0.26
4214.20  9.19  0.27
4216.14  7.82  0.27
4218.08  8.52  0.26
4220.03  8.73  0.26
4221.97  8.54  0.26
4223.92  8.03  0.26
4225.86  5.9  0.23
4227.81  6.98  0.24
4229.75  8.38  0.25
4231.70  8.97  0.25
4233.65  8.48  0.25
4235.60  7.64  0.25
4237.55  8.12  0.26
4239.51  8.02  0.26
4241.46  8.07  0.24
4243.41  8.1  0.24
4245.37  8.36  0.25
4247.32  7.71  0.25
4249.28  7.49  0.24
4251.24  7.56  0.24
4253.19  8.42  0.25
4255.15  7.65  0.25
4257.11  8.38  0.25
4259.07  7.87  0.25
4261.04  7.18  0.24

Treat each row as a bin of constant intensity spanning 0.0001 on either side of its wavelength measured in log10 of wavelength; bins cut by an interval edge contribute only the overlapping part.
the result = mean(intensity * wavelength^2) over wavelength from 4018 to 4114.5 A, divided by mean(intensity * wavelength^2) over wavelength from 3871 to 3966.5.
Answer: 1.4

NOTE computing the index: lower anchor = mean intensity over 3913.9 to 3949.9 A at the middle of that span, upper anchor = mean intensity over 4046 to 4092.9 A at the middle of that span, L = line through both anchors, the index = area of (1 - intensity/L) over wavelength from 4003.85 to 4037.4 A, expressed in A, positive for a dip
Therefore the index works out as -4.76 A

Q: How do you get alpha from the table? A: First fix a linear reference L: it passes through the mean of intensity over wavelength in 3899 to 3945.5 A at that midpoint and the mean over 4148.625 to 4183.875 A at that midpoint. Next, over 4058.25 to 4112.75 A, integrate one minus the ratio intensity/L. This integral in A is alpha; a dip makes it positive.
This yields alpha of -3.8 A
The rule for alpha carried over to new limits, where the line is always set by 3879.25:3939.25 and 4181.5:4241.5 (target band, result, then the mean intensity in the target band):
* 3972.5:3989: -1.6 A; 7.05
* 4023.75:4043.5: -4.5 A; 8.4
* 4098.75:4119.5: -0.7 A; 7.69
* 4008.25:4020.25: -3.4 A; 8.61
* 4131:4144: -1.4 A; 8.48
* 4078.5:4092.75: -2.4 A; 8.48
